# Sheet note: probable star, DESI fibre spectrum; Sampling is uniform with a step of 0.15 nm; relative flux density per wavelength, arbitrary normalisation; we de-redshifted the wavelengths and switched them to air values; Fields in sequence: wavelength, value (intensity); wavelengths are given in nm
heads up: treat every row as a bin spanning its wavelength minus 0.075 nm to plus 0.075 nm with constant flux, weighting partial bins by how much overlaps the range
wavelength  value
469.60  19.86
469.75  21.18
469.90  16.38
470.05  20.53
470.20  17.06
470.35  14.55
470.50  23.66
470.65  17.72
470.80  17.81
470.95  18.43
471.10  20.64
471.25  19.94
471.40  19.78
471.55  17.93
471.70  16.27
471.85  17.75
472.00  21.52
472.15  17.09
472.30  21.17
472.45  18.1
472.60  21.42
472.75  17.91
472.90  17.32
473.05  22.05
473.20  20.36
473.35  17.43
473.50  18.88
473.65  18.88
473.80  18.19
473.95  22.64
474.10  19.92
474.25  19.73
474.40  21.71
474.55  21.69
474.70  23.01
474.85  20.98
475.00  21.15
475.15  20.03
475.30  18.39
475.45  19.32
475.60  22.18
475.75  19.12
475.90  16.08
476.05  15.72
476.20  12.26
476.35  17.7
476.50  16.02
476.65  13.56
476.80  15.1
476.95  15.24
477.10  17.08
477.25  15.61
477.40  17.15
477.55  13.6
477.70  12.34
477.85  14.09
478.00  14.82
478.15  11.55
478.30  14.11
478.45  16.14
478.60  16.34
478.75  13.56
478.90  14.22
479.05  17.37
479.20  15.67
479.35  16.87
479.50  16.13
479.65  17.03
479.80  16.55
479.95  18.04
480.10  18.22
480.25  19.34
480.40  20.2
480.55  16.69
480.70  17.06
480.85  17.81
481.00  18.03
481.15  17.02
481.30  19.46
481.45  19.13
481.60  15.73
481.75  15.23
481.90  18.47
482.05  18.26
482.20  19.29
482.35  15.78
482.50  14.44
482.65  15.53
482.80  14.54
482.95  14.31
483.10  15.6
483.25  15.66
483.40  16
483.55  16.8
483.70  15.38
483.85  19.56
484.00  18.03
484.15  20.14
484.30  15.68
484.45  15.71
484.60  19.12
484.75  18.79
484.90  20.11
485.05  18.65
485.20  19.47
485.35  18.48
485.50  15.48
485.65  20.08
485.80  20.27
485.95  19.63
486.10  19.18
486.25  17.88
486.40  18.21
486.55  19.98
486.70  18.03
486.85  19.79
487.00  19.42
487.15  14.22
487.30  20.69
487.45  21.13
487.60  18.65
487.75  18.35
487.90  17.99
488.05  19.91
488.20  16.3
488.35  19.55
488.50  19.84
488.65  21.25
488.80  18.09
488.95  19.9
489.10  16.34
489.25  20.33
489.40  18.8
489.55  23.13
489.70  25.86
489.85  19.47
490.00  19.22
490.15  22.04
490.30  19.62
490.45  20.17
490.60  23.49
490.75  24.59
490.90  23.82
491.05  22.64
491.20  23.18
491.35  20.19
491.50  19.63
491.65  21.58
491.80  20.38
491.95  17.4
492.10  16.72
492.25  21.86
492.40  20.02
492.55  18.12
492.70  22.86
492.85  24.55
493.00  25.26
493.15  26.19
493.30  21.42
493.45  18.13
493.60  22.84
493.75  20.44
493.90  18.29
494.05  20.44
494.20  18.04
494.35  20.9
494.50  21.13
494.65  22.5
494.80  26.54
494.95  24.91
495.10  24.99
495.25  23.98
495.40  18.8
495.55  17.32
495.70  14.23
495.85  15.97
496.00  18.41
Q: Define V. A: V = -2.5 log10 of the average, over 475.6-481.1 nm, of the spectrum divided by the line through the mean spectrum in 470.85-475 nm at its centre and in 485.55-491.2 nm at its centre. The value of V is 0.22 mag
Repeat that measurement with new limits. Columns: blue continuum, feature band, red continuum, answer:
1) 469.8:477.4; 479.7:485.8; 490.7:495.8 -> 0.14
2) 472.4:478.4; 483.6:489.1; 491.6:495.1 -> 0.08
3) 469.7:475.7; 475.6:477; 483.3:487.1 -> 0.20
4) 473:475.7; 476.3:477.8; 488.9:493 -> 0.32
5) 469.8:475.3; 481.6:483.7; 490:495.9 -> 0.25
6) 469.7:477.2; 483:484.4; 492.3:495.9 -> 0.18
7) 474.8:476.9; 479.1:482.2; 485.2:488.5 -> 0.03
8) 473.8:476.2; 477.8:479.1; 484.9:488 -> 0.31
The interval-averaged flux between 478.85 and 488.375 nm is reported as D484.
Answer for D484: 17.7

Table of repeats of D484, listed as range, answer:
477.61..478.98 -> 14.1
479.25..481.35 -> 17.7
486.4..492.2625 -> 20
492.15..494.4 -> 21.2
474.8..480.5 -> 16.5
